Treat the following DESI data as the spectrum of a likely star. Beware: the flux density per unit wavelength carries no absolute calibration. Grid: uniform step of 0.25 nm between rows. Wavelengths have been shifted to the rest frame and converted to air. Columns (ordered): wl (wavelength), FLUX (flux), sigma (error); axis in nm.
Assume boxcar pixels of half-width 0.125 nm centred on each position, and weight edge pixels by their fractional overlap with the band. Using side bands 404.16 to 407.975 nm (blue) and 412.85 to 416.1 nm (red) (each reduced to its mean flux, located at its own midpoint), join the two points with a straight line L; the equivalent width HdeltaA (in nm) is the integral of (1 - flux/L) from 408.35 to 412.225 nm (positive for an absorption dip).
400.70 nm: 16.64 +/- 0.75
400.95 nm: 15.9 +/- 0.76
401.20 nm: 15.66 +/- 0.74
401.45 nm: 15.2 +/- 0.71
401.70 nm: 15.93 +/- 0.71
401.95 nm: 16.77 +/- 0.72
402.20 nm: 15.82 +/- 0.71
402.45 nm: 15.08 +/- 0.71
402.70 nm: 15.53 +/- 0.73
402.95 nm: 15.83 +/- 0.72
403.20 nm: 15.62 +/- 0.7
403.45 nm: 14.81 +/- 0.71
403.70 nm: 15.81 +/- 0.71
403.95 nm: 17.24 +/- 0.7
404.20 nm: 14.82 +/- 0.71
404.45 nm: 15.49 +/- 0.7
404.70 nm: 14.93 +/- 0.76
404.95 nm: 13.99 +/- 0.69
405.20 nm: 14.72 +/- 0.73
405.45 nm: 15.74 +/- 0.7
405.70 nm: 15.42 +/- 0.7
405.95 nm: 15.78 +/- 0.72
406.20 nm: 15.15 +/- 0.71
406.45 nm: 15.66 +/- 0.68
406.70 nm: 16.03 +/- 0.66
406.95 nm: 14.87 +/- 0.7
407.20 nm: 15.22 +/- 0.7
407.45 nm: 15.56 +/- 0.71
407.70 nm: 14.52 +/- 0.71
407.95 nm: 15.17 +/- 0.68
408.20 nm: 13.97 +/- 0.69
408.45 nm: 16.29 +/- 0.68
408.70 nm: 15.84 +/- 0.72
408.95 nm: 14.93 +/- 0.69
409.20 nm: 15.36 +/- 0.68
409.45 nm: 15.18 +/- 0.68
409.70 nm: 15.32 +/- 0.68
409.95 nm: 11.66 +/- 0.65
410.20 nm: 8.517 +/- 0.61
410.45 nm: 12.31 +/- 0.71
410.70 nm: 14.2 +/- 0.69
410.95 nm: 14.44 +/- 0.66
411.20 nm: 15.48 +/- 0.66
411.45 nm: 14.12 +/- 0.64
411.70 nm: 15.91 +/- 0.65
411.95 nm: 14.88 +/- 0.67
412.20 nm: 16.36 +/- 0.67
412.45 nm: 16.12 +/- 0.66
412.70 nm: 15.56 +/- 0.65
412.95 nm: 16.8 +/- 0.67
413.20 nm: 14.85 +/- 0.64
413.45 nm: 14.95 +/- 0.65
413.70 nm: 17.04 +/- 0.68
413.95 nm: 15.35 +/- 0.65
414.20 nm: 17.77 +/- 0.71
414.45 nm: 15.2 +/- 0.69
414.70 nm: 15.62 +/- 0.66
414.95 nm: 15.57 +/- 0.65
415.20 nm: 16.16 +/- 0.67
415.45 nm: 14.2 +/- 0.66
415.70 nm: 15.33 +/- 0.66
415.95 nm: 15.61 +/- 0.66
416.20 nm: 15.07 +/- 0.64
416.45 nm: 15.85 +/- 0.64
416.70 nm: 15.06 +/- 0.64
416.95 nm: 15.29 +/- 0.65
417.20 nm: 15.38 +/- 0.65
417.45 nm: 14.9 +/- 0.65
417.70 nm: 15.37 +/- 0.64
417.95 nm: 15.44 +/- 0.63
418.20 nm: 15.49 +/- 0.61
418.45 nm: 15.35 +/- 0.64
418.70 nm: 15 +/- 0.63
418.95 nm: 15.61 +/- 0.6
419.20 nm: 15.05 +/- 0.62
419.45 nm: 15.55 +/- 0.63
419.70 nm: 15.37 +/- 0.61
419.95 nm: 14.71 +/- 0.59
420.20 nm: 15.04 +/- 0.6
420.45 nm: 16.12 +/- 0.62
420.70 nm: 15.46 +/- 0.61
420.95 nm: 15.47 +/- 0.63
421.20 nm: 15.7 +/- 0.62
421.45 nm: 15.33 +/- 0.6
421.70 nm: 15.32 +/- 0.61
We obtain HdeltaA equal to 0.27 nm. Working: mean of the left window 15.2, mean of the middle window 14.4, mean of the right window 15.7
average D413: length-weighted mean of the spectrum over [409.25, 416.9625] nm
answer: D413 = 15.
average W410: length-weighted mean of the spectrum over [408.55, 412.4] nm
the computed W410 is 14.3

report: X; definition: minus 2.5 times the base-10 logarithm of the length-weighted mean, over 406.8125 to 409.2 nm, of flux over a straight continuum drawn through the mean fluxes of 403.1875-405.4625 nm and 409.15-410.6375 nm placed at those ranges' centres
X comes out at -0.11 mag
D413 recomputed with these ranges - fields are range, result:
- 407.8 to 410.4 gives 14.2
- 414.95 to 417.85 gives 15.3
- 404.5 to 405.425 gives 14.8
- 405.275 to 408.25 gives 15.3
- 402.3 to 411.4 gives 14.9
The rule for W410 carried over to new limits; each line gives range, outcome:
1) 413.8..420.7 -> 15.4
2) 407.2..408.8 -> 15.2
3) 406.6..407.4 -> 15.4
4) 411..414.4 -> 15.7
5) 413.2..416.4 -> 15.6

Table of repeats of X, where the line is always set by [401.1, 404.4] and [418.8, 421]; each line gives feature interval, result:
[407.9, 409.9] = 0.03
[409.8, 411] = 0.27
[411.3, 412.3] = 0.02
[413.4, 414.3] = -0.06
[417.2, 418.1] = 0.01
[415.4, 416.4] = 0.02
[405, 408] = 0.02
